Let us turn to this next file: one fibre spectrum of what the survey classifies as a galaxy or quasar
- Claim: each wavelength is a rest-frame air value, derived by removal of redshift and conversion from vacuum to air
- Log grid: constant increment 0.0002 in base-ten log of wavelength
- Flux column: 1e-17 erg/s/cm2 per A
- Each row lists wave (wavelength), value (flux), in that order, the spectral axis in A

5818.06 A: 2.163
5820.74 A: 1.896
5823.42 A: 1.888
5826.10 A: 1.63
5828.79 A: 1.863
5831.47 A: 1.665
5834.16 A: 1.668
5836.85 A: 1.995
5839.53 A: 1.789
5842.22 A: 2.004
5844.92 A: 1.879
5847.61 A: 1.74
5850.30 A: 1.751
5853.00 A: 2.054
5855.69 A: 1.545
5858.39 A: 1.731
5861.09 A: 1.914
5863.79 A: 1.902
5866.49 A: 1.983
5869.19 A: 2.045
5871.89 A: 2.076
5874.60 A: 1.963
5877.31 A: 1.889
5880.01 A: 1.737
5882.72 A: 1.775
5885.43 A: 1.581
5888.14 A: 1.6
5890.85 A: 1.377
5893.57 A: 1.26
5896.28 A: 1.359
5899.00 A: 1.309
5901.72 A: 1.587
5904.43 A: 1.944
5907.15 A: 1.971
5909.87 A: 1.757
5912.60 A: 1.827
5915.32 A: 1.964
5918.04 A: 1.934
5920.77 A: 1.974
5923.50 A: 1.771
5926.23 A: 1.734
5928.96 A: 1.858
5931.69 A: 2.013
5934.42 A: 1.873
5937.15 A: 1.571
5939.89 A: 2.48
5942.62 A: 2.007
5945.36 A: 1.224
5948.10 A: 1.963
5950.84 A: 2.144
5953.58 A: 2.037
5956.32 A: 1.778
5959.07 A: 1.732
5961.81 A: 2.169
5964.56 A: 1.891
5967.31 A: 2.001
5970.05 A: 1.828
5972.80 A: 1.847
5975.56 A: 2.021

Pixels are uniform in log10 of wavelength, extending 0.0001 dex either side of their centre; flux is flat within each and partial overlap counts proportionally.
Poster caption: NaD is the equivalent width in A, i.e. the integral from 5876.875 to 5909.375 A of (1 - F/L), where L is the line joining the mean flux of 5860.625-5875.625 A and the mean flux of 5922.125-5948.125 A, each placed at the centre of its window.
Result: 5.4 A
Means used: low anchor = 1.98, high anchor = 1.84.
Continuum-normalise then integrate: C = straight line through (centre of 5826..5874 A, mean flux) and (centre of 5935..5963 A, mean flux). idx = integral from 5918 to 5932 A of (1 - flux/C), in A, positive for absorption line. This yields 0.2 A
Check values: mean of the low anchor 1.85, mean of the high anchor 1.91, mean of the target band 1.86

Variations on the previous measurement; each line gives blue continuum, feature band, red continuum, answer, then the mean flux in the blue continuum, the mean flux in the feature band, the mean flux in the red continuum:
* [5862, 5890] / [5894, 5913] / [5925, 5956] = 2.2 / 1.85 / 1.65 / 1.9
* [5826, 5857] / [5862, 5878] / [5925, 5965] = -1.3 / 1.81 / 1.98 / 1.9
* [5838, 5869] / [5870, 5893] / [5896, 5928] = 1.0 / 1.85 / 1.74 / 1.78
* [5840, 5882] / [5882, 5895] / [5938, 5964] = 2.7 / 1.88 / 1.51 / 1.94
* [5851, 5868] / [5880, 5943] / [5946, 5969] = 4.7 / 1.85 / 1.76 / 1.94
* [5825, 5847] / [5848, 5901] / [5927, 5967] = 3.4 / 1.81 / 1.73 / 1.91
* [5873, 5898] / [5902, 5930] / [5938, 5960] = -1.7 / 1.62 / 1.86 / 1.92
